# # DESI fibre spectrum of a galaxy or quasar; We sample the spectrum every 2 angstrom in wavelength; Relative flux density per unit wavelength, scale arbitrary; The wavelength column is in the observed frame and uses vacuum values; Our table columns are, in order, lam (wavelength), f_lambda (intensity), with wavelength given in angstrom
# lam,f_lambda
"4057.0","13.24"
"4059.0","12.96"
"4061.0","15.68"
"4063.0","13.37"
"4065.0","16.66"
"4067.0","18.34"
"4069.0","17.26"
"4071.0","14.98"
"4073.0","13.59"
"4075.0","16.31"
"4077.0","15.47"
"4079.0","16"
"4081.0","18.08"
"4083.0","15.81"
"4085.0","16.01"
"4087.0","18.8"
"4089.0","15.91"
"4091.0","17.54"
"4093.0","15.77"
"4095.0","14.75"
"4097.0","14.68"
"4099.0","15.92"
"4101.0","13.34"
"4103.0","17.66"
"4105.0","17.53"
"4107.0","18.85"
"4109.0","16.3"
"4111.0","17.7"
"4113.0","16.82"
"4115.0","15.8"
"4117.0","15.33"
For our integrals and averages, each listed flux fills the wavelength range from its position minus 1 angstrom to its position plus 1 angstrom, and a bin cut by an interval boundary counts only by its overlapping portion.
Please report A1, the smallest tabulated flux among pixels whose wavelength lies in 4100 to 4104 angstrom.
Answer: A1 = 13.34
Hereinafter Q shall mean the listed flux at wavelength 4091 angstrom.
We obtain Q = 17.54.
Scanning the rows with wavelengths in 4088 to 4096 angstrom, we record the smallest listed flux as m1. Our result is 14.75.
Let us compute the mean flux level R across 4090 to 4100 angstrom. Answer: 15.7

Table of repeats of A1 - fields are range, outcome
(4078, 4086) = 15.81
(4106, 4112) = 16.3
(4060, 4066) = 13.37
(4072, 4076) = 13.59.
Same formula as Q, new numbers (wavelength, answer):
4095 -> 14.75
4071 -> 14.98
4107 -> 18.85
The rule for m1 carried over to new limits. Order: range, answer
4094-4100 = 14.68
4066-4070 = 17.26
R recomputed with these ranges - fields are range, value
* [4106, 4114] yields 17.4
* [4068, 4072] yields 16.1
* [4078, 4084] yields 16.6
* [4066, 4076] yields 16.1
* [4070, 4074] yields 14.3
